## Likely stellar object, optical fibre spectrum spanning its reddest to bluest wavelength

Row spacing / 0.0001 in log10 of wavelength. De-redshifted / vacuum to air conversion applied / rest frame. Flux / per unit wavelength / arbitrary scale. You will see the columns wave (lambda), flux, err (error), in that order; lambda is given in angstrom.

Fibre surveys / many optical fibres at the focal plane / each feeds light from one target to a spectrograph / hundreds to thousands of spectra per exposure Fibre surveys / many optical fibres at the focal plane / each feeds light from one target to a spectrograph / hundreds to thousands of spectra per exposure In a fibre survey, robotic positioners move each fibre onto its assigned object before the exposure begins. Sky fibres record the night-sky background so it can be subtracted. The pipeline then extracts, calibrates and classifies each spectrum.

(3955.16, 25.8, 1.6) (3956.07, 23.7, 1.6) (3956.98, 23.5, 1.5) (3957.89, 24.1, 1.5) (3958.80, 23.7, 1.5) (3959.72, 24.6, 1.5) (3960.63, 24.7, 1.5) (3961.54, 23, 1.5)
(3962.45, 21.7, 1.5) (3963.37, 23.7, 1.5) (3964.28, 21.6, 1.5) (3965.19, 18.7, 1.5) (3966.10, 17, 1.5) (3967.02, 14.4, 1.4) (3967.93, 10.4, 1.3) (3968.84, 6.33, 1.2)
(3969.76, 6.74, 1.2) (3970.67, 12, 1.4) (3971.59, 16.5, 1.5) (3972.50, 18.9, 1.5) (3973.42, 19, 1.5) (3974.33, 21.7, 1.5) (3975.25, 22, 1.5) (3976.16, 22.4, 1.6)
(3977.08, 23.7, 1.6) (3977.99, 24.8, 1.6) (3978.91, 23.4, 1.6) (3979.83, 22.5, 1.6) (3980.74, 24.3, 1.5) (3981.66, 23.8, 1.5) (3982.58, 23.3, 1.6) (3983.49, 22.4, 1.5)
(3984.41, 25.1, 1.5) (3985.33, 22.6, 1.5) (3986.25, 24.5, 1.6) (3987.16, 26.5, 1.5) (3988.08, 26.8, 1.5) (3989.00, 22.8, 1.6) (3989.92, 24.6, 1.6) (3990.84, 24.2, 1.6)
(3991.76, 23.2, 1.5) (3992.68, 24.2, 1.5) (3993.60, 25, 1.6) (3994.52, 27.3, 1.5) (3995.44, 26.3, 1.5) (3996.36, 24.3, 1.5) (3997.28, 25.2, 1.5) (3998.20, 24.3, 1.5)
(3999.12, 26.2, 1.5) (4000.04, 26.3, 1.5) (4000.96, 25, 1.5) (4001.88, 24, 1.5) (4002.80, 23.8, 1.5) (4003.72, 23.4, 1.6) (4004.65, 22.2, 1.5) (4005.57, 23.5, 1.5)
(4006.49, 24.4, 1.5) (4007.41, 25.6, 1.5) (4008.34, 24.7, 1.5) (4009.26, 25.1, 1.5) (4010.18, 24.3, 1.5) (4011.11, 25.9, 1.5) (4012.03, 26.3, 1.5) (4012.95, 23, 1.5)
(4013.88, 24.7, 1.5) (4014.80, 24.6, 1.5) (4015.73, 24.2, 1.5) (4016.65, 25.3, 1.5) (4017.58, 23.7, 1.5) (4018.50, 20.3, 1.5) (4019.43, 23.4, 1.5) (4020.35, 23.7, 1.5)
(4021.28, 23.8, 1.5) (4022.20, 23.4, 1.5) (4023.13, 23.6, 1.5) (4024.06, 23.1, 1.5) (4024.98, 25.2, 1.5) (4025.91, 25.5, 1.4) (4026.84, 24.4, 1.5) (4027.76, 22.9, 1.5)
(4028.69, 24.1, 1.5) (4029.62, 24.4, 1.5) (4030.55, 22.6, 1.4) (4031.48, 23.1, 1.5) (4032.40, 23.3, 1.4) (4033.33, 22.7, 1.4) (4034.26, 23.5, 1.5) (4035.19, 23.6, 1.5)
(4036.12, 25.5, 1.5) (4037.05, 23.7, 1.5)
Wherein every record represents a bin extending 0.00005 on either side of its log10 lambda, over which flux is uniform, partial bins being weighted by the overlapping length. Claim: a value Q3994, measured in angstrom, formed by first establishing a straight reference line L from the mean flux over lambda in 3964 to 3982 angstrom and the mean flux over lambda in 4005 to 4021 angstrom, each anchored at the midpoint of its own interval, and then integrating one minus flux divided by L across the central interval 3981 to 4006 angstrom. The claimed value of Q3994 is -3.6 angstrom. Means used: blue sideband 18.4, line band 24.5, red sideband 24.3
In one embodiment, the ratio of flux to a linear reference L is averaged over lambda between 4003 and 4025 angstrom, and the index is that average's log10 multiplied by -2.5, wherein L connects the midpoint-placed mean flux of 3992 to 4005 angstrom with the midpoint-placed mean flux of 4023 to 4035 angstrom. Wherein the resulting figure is 0.01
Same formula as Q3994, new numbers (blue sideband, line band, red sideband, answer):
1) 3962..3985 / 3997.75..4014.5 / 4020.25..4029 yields -1.7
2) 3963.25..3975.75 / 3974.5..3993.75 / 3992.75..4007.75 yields -3.5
